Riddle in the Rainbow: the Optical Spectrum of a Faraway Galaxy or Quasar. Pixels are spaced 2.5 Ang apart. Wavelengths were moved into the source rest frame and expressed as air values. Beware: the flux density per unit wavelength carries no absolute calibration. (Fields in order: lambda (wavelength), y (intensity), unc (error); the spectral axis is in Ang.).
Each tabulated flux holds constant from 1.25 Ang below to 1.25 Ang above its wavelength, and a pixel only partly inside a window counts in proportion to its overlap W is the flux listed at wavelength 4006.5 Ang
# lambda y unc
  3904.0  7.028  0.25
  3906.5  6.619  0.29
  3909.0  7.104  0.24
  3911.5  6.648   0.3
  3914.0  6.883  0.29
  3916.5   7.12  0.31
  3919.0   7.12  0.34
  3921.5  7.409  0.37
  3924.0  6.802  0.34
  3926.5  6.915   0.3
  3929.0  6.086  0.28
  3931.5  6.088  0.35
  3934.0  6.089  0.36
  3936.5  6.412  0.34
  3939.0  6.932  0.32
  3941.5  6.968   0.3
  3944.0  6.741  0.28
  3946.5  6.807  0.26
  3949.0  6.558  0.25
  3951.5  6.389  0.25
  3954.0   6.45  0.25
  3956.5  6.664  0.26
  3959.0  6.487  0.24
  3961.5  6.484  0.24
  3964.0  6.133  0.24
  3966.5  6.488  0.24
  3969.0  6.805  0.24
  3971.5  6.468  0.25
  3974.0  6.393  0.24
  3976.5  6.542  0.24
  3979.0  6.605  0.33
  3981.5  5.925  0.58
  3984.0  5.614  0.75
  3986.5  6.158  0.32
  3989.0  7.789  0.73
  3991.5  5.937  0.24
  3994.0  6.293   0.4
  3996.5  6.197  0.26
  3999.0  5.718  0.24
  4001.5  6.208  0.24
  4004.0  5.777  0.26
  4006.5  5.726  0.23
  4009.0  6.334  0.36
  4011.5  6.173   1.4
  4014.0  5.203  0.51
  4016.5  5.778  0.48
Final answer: 5.726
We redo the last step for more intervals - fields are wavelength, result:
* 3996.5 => 6.197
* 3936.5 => 6.412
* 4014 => 5.203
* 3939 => 6.932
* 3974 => 6.393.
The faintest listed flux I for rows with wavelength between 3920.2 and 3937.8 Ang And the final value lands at 6.086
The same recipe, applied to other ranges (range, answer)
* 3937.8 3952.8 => 6.389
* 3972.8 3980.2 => 6.393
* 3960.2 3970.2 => 6.133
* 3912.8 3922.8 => 6.883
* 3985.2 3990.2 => 6.158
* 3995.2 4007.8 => 5.718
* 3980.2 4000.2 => 5.614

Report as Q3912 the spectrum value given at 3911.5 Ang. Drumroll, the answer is 6.648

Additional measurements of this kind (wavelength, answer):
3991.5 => 5.937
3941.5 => 6.968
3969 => 6.805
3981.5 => 5.925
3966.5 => 6.488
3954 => 6.45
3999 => 5.718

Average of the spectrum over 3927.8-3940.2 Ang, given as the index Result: 6.32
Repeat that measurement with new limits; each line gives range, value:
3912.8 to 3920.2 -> 7.04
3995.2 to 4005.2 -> 5.98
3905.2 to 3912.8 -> 6.79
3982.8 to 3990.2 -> 6.52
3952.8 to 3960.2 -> 6.53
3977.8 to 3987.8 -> 6.08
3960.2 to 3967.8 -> 6.37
